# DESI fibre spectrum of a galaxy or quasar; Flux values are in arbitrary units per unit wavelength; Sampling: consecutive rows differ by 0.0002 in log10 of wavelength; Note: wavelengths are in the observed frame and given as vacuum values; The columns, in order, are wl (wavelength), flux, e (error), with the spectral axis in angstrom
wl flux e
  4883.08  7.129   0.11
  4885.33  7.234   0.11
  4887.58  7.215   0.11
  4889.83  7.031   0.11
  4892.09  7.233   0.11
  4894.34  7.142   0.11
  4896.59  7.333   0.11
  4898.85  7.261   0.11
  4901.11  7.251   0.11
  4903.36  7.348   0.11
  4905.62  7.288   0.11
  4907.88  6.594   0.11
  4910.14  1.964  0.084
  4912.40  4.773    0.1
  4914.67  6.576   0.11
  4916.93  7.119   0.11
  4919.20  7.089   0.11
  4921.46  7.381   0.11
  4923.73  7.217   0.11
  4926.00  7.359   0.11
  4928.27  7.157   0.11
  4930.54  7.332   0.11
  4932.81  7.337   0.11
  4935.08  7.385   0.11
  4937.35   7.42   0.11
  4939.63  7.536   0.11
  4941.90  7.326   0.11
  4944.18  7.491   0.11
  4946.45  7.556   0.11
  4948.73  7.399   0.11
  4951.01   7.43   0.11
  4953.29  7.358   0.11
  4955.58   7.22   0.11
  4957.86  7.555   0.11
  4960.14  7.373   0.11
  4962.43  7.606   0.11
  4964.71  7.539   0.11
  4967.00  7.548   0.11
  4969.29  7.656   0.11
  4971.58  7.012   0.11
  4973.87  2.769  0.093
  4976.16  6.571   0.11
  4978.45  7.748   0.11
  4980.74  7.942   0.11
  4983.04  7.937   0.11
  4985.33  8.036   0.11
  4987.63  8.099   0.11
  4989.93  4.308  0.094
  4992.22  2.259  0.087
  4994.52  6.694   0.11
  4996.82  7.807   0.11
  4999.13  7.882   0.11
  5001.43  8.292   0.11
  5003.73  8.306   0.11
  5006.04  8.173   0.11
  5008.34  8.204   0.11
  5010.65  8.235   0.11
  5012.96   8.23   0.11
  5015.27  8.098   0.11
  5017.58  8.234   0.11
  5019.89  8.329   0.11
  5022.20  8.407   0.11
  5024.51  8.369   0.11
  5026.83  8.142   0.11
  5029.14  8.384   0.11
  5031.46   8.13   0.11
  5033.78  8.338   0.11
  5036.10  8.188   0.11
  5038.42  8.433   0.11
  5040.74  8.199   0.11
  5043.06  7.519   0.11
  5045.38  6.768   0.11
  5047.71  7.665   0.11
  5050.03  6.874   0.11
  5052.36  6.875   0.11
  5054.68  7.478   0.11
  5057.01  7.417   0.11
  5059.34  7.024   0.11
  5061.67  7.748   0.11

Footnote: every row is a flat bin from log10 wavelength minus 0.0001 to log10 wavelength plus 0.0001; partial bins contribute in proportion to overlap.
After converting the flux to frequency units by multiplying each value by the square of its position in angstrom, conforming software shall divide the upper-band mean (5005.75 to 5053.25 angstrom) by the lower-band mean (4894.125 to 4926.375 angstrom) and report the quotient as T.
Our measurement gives 1.3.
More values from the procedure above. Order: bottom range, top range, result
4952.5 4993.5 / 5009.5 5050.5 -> 1.21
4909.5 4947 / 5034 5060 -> 1.15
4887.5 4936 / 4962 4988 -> 1.08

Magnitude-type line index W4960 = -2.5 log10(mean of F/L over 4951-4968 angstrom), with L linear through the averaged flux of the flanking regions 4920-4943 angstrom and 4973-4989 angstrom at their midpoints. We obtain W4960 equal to -0.04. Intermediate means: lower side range 7.34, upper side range 7.05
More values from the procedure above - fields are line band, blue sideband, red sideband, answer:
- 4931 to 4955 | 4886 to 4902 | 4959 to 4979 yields -0.07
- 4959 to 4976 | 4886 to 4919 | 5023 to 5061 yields 0.06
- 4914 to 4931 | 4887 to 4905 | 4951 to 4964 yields 0.02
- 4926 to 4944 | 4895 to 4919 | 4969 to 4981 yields -0.15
